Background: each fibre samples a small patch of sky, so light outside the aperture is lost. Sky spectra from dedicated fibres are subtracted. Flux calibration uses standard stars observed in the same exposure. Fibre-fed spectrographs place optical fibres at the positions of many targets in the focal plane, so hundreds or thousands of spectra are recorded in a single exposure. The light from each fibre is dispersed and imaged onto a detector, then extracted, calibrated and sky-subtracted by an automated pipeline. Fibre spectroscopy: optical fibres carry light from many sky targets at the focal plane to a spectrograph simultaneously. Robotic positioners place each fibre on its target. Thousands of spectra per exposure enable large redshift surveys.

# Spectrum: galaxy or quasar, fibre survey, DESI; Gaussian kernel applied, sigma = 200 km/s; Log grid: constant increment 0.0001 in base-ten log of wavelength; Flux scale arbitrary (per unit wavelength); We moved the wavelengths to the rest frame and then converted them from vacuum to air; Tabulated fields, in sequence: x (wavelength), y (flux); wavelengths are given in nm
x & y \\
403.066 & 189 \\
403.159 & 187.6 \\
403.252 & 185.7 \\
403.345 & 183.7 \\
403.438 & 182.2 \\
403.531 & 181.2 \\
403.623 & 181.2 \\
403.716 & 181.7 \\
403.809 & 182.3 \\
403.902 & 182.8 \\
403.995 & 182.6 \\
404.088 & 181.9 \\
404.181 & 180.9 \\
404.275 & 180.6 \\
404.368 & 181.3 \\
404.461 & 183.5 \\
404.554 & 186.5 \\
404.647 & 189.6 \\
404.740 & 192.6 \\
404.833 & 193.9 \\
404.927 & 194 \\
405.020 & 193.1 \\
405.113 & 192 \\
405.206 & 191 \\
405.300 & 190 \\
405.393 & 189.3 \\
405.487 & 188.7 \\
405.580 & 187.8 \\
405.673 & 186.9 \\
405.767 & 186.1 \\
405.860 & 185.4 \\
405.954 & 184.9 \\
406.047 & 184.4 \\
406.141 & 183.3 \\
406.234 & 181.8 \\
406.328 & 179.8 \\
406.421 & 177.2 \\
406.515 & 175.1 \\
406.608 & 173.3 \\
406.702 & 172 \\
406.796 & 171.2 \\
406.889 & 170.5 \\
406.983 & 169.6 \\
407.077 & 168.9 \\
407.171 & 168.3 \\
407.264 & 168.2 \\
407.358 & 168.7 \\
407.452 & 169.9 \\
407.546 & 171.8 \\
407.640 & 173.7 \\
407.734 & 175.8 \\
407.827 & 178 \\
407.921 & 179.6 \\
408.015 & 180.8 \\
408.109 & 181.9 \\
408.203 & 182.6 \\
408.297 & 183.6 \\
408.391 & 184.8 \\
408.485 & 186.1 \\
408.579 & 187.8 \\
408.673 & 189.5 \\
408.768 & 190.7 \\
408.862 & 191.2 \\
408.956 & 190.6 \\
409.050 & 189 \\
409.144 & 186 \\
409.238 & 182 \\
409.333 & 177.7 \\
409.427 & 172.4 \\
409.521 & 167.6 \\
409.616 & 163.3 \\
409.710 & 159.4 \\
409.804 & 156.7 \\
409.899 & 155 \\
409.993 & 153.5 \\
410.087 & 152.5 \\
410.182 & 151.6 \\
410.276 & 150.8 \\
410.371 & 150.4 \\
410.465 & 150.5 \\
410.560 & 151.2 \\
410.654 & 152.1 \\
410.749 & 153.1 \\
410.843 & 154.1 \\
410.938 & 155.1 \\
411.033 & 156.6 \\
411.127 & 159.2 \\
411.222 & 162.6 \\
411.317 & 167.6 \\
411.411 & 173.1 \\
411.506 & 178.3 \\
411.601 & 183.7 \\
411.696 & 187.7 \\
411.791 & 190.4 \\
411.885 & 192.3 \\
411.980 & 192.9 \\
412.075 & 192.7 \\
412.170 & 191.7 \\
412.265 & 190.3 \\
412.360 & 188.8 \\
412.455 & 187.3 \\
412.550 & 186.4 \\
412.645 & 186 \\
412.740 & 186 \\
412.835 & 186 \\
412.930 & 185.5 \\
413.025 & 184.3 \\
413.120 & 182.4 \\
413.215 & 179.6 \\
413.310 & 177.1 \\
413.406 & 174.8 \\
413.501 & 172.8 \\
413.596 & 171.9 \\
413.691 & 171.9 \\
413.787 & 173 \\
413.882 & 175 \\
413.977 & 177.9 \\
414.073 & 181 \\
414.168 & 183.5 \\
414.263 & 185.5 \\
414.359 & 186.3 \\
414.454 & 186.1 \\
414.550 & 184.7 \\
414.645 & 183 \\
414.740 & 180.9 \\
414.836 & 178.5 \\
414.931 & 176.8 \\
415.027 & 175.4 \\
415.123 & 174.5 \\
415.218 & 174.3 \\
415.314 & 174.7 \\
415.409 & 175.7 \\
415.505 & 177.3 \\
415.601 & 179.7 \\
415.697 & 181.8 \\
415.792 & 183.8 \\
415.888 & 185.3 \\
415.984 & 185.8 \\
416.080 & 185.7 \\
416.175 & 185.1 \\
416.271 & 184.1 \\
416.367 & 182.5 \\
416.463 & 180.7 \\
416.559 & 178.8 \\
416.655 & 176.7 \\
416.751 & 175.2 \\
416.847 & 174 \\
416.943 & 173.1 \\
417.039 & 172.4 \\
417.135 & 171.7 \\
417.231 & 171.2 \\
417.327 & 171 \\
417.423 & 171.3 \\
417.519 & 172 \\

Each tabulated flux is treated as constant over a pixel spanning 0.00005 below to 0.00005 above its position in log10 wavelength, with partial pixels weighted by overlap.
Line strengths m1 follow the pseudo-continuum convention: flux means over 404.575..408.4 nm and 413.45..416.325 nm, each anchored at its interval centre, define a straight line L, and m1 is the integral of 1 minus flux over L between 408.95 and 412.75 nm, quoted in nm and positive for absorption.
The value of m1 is 0.195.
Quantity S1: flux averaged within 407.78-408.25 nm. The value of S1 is 181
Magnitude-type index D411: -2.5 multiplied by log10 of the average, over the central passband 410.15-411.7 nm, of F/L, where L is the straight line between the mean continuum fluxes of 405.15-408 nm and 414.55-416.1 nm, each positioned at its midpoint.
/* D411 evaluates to 0.119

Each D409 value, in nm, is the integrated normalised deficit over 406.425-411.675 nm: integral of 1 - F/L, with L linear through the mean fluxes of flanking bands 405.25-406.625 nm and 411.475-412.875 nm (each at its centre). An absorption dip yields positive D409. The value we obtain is 0.44 nm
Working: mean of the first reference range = 184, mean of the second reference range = 188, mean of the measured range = 170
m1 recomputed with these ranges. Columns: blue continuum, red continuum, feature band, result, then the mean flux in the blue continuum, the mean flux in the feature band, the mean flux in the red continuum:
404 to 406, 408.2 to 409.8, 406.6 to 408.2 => 0.09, 187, 173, 181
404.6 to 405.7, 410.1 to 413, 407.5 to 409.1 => -0.01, 191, 183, 173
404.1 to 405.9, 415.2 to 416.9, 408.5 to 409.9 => 0.05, 188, 178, 180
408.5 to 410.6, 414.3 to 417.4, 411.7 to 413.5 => -0.13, 169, 186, 179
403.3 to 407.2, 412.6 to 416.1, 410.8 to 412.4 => 0.03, 183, 177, 180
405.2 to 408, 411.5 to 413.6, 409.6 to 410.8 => 0.19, 178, 154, 185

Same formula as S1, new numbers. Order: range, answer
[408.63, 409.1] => 190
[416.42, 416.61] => 180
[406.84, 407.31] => 169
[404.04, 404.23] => 181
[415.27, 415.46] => 176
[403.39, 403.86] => 182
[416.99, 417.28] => 172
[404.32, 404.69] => 185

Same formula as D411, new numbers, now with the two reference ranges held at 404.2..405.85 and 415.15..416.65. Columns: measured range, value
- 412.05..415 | 0.00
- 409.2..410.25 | 0.14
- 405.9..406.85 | 0.05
